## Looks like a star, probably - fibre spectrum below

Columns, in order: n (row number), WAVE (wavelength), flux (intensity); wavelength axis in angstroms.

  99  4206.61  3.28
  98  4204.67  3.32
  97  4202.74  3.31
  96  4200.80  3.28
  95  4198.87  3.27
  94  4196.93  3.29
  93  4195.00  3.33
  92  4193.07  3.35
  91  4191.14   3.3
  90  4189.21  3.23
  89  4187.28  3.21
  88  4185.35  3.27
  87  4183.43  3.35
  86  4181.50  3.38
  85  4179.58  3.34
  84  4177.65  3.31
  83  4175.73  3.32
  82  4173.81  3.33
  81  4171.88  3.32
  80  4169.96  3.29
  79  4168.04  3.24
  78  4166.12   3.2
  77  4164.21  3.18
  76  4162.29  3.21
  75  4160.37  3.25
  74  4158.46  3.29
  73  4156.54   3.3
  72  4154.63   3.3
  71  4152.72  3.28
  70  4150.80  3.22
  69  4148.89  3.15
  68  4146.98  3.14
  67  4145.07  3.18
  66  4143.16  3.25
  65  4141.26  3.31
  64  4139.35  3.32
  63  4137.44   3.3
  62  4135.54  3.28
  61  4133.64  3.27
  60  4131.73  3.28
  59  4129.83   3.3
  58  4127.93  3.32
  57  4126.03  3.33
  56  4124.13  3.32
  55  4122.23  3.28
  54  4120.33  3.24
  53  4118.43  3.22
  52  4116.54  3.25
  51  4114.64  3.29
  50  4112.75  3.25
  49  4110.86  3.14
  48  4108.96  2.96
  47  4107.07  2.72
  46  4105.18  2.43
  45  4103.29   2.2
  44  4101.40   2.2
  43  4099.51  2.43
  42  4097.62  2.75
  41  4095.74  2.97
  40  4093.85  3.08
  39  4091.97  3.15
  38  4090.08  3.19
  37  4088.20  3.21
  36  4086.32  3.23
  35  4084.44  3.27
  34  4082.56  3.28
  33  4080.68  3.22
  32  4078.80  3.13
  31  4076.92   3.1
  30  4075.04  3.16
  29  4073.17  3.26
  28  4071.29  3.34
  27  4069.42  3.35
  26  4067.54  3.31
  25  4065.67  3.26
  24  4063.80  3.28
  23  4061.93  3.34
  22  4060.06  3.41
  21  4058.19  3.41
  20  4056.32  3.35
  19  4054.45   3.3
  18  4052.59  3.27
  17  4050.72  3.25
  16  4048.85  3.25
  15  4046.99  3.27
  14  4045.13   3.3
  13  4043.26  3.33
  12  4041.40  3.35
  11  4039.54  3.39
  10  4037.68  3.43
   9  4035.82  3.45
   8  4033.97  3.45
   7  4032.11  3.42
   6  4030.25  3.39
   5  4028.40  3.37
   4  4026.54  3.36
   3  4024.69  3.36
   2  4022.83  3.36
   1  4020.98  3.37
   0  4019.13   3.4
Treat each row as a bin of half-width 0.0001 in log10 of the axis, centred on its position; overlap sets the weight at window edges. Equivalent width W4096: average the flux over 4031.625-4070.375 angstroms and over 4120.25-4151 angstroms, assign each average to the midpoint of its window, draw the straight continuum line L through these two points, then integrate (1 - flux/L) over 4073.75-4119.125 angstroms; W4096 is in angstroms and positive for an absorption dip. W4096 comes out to 4.2 angstroms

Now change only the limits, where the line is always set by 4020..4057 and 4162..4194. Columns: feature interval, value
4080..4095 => 0.6 angstroms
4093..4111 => 3.6 angstroms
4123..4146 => 0.1 angstroms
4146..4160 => 0.2 angstroms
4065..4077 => 0.3 angstroms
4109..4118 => 0.3 angstroms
